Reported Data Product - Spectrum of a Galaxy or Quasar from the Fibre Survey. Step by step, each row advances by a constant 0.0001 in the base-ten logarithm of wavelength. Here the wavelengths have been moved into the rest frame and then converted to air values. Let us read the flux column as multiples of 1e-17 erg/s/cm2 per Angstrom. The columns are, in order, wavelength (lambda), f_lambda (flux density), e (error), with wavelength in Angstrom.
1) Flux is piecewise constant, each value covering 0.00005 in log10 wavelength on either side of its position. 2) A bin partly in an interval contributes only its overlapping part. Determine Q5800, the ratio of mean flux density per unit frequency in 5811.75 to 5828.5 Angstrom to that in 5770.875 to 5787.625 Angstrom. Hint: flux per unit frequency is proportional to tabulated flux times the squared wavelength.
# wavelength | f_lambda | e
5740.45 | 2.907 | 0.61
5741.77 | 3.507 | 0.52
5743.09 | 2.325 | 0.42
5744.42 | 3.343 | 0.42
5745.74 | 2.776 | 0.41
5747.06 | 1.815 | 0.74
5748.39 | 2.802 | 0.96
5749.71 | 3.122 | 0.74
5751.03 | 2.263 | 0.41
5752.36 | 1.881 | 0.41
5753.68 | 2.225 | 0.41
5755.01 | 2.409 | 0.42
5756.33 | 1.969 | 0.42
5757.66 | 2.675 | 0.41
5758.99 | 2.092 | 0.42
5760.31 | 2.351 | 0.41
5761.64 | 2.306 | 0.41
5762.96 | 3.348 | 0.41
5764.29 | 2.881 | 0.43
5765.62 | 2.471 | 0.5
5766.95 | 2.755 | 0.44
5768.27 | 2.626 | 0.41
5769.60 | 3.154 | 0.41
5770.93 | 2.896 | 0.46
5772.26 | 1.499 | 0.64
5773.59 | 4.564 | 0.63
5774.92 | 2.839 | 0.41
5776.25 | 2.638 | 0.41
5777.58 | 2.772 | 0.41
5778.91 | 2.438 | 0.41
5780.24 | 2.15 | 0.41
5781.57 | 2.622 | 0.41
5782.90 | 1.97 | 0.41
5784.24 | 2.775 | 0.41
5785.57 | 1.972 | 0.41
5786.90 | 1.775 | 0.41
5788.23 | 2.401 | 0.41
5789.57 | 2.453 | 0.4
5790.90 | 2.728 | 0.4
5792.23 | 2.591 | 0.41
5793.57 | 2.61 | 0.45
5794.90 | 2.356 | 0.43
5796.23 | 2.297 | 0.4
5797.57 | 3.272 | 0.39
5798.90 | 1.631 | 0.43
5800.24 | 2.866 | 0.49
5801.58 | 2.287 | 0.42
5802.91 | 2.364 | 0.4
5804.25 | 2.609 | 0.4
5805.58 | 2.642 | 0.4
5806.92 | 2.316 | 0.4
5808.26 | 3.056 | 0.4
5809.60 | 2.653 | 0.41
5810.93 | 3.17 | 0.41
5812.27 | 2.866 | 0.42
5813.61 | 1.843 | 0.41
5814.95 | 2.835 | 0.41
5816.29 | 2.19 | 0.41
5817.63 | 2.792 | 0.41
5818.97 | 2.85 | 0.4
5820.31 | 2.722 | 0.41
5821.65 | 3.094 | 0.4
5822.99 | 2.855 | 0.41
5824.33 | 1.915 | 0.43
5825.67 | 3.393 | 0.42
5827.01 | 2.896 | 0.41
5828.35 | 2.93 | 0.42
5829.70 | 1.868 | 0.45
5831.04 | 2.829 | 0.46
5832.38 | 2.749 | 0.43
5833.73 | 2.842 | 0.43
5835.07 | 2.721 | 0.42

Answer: 1.09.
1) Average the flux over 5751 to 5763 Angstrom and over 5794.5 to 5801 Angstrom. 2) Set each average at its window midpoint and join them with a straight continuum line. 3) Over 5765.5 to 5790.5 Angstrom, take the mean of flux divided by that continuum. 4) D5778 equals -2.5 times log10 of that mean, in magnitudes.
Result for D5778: -0.08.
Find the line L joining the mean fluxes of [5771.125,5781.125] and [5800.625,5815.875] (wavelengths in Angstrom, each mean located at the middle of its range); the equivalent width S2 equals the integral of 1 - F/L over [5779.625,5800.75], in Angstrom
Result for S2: 2.1 Angstrom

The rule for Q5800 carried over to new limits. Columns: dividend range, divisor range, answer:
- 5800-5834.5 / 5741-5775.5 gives 1.03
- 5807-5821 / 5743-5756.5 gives 1.11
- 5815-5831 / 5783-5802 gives 1.13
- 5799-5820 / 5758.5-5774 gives 0.97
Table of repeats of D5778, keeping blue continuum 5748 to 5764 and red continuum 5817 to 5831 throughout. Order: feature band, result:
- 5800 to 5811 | 0.01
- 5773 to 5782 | -0.12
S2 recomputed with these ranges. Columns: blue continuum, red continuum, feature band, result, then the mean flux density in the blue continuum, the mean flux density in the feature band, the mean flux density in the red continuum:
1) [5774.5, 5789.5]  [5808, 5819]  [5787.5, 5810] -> 0.1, 2.39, 2.53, 2.67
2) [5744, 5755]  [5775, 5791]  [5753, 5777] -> -1.9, 2.5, 2.65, 2.4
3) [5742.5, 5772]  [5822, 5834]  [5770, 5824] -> 1.2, 2.55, 2.58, 2.7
